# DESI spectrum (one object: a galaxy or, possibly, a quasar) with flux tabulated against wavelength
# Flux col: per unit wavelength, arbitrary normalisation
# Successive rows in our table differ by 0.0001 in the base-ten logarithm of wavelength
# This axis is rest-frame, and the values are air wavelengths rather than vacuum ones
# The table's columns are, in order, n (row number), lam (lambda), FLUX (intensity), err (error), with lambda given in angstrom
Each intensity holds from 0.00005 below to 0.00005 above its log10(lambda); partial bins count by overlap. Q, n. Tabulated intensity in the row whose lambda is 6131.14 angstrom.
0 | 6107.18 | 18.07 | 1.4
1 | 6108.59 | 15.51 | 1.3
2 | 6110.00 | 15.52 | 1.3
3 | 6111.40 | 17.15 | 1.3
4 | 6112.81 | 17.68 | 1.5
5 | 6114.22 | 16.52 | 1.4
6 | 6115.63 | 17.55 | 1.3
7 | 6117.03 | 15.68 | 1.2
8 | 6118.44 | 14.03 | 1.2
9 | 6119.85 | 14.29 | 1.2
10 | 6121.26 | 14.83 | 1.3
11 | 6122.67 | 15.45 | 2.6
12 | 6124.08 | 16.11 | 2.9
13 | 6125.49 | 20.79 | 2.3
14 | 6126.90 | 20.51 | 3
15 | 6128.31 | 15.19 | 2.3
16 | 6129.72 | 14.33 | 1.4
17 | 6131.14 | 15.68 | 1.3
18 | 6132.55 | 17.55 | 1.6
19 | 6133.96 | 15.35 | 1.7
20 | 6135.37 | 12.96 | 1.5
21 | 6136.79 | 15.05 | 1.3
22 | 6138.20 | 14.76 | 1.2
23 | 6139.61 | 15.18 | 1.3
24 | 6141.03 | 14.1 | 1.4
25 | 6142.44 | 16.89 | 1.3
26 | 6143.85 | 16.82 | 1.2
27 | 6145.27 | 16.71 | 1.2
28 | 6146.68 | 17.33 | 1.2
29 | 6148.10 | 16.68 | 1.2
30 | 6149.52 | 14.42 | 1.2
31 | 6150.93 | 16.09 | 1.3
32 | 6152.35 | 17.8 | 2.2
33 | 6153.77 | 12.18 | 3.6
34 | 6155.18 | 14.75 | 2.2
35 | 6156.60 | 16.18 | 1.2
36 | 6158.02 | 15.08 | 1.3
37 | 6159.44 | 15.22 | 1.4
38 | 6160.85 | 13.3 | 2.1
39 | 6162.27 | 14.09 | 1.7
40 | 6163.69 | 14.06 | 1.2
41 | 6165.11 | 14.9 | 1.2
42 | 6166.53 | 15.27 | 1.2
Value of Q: 15.68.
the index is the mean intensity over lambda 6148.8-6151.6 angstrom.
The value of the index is 15.3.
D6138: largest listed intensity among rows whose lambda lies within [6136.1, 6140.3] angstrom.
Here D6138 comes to 15.18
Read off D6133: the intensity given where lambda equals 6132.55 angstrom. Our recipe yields 17.55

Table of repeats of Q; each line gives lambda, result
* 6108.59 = 15.51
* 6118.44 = 14.03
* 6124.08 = 16.11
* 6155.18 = 14.75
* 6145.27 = 16.71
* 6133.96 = 15.35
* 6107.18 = 18.07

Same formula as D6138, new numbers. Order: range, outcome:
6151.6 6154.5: 17.8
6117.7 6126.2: 20.79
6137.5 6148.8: 17.33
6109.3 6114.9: 17.68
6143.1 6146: 16.82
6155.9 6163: 16.18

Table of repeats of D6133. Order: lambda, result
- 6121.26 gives 14.83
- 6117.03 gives 15.68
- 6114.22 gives 16.52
